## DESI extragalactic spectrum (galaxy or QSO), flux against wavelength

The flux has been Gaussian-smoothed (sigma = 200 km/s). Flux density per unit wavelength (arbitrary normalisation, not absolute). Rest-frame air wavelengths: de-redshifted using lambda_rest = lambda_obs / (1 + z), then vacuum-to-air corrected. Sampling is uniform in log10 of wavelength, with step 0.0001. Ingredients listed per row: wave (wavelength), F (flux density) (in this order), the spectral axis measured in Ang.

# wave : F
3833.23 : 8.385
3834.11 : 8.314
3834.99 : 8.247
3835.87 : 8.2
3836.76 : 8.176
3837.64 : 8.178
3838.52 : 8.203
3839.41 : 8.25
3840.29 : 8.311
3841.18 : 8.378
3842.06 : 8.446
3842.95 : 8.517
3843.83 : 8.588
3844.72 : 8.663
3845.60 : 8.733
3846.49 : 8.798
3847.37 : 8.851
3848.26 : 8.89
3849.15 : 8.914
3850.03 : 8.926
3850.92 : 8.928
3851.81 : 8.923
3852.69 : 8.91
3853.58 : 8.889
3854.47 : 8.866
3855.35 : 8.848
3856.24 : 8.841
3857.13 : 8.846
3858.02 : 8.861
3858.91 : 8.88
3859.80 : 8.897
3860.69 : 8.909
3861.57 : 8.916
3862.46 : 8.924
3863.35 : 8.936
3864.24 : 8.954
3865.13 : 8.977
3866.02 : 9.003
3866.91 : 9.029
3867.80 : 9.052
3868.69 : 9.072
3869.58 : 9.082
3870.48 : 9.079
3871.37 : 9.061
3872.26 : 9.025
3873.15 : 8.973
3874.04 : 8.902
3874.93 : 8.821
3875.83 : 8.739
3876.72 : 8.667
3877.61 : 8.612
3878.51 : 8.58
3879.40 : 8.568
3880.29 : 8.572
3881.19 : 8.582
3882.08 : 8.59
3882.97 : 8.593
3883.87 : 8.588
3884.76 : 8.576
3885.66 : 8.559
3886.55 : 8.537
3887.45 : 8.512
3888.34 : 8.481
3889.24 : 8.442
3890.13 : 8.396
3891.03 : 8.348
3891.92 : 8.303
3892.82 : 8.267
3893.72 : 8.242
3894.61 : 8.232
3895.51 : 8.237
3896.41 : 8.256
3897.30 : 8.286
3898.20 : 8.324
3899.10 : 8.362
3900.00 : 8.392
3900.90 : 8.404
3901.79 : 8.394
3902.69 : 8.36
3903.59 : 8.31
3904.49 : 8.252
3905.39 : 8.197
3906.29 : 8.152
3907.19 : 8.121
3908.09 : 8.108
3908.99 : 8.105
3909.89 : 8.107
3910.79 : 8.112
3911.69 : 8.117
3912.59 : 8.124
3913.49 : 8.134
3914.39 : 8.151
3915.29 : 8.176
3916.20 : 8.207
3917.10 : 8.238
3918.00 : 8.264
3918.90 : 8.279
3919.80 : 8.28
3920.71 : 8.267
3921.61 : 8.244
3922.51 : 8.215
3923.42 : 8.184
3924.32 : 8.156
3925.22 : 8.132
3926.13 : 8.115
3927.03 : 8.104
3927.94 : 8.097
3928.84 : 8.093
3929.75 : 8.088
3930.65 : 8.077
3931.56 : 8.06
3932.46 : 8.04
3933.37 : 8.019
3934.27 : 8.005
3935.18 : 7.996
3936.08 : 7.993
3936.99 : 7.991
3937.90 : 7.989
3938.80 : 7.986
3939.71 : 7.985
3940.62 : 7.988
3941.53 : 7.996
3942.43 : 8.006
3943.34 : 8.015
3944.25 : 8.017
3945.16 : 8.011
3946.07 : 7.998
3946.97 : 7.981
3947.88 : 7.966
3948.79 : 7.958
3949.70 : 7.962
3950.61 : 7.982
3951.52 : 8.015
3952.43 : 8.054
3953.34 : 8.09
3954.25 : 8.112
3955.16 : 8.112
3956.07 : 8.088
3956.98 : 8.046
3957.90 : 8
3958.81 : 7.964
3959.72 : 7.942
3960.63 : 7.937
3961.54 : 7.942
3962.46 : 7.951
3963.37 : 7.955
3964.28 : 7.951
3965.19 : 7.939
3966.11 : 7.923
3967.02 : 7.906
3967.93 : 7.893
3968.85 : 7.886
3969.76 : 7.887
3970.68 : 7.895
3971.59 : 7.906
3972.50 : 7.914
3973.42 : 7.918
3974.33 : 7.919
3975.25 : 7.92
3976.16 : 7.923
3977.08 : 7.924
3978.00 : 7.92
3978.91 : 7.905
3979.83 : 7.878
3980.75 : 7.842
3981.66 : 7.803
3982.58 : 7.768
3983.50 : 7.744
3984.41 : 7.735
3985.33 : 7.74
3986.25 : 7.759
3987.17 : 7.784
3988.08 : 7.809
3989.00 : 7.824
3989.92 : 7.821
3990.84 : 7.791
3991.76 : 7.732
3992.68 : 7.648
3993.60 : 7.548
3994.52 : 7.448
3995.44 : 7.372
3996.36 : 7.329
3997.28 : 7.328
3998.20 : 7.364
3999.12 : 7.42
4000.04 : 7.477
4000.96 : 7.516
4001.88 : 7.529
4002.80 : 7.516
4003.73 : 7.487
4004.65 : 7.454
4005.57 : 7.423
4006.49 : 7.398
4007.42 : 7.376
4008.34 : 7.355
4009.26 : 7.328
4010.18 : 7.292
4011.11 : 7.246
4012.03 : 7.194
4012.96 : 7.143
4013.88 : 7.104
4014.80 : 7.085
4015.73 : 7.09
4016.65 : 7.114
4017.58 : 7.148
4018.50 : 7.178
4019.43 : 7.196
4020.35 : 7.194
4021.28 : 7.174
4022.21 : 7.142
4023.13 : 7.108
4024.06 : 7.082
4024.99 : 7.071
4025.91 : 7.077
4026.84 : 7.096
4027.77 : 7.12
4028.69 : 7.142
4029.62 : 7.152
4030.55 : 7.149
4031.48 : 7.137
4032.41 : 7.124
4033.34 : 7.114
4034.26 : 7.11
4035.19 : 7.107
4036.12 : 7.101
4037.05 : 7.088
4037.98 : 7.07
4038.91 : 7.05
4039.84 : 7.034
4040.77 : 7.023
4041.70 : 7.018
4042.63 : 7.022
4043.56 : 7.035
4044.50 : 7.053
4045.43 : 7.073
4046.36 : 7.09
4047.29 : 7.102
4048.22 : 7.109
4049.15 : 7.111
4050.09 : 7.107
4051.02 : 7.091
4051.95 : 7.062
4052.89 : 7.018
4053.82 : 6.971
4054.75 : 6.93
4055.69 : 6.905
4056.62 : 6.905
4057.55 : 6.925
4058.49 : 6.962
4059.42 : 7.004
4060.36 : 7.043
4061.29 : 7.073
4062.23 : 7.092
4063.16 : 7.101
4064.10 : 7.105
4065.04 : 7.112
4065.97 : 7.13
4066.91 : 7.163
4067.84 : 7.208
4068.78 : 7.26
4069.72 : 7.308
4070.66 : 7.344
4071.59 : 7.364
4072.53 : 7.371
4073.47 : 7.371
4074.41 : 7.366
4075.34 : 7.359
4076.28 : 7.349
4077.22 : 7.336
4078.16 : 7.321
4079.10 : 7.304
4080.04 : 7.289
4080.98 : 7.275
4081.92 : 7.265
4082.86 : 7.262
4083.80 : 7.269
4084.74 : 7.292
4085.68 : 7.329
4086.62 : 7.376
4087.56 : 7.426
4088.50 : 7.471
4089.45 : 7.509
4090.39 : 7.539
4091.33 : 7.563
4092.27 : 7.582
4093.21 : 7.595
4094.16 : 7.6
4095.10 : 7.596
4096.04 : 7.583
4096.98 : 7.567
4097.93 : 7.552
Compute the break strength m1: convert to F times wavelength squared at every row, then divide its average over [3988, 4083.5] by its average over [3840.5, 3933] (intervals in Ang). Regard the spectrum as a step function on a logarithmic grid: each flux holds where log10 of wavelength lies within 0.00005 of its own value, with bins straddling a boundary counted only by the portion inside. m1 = 0.91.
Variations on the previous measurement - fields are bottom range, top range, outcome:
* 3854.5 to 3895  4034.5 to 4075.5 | 0.89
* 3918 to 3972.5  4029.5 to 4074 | 0.93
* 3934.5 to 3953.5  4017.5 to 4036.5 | 0.93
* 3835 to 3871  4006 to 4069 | 0.89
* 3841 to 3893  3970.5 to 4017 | 0.92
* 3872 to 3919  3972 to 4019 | 0.95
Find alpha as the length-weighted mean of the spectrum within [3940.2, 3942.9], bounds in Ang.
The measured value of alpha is 8.01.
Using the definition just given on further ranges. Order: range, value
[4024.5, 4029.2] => 7.11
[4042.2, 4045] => 7.02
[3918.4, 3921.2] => 8.28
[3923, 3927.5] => 8.14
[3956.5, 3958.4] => 8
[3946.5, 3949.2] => 7.99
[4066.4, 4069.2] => 7.21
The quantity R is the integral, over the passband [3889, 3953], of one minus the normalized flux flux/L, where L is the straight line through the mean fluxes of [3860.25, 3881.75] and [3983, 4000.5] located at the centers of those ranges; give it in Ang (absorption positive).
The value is 1.6 Ang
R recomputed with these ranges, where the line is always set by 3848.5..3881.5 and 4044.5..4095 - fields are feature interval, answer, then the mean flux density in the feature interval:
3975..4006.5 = 0.9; 7.66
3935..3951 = 0.5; 7.99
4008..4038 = 1.8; 7.15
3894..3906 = 0.4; 8.31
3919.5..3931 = 0.3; 8.15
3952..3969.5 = 0.3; 7.98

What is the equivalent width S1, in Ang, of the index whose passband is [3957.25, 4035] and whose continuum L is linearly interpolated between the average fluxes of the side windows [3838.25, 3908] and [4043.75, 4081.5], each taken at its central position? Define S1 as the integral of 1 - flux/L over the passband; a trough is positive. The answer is 1.39 Ang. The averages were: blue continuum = 8.64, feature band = 7.54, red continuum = 7.15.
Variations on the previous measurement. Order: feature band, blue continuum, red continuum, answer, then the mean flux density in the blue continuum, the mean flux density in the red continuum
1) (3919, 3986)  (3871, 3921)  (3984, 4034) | -1.00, 8.4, 7.35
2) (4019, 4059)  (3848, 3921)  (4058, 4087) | 2.15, 8.57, 7.24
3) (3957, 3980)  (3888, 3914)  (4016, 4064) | -0.72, 8.26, 7.08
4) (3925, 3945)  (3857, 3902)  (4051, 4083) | 0.45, 8.66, 7.17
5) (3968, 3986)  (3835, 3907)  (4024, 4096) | -0.10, 8.62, 7.19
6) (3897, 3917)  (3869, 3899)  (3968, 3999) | 0.39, 8.57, 7.75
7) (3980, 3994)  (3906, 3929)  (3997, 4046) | -0.45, 8.17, 7.2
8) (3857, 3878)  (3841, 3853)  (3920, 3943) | -0.82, 8.76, 8.07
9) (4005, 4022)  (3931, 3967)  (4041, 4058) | 0.35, 8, 7.03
